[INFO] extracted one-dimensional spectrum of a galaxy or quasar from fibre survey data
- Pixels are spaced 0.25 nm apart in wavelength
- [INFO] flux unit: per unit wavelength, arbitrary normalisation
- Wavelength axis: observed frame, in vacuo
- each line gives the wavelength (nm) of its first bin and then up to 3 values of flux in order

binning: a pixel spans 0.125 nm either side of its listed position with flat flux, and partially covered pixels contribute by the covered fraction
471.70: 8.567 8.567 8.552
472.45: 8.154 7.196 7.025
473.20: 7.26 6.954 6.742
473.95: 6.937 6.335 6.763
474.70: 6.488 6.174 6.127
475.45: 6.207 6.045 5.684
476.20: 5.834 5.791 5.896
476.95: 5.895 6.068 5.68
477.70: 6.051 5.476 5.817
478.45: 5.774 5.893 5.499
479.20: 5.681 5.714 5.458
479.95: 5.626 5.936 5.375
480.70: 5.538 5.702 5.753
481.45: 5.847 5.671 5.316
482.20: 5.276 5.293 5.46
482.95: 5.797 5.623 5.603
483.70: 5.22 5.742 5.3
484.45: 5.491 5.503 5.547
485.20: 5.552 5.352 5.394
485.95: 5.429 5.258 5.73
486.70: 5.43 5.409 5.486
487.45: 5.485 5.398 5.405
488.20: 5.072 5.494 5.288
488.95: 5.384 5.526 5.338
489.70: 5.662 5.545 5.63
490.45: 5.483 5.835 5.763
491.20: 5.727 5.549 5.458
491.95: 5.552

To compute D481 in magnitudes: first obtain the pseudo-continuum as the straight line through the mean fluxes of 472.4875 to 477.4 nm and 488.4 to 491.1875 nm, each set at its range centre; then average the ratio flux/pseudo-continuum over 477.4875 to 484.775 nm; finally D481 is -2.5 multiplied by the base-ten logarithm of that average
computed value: 0.08 mag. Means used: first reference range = 6.41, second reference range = 5.55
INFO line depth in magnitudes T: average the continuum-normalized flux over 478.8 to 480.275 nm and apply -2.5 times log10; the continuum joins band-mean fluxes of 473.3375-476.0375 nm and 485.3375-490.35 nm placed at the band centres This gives 0.08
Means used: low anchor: 6.41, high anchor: 5.44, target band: 5.65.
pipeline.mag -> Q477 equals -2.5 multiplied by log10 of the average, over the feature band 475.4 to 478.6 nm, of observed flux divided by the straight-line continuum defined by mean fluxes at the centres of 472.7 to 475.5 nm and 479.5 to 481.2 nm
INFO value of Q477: 0.06 mag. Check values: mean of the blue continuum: 6.67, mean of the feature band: 5.86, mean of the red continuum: 5.62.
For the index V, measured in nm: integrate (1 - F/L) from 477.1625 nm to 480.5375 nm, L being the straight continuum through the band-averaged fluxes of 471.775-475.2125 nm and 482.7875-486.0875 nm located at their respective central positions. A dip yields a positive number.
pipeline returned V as 0.334 nm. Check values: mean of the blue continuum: 7.14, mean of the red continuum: 5.5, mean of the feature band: 5.71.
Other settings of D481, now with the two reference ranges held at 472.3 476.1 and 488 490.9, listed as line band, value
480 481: 0.10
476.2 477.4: 0.10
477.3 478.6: 0.11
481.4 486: 0.08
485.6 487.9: 0.05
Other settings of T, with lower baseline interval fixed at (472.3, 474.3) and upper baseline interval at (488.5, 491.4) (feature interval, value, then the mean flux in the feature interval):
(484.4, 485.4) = 0.10 mag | 5.51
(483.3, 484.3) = 0.12 mag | 5.47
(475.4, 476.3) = 0.16 mag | 5.92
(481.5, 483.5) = 0.14 mag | 5.51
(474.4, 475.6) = 0.10 mag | 6.32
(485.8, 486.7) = 0.08 mag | 5.46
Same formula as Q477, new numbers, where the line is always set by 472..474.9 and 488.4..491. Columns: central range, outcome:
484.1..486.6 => 0.097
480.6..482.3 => 0.138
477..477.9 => 0.147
